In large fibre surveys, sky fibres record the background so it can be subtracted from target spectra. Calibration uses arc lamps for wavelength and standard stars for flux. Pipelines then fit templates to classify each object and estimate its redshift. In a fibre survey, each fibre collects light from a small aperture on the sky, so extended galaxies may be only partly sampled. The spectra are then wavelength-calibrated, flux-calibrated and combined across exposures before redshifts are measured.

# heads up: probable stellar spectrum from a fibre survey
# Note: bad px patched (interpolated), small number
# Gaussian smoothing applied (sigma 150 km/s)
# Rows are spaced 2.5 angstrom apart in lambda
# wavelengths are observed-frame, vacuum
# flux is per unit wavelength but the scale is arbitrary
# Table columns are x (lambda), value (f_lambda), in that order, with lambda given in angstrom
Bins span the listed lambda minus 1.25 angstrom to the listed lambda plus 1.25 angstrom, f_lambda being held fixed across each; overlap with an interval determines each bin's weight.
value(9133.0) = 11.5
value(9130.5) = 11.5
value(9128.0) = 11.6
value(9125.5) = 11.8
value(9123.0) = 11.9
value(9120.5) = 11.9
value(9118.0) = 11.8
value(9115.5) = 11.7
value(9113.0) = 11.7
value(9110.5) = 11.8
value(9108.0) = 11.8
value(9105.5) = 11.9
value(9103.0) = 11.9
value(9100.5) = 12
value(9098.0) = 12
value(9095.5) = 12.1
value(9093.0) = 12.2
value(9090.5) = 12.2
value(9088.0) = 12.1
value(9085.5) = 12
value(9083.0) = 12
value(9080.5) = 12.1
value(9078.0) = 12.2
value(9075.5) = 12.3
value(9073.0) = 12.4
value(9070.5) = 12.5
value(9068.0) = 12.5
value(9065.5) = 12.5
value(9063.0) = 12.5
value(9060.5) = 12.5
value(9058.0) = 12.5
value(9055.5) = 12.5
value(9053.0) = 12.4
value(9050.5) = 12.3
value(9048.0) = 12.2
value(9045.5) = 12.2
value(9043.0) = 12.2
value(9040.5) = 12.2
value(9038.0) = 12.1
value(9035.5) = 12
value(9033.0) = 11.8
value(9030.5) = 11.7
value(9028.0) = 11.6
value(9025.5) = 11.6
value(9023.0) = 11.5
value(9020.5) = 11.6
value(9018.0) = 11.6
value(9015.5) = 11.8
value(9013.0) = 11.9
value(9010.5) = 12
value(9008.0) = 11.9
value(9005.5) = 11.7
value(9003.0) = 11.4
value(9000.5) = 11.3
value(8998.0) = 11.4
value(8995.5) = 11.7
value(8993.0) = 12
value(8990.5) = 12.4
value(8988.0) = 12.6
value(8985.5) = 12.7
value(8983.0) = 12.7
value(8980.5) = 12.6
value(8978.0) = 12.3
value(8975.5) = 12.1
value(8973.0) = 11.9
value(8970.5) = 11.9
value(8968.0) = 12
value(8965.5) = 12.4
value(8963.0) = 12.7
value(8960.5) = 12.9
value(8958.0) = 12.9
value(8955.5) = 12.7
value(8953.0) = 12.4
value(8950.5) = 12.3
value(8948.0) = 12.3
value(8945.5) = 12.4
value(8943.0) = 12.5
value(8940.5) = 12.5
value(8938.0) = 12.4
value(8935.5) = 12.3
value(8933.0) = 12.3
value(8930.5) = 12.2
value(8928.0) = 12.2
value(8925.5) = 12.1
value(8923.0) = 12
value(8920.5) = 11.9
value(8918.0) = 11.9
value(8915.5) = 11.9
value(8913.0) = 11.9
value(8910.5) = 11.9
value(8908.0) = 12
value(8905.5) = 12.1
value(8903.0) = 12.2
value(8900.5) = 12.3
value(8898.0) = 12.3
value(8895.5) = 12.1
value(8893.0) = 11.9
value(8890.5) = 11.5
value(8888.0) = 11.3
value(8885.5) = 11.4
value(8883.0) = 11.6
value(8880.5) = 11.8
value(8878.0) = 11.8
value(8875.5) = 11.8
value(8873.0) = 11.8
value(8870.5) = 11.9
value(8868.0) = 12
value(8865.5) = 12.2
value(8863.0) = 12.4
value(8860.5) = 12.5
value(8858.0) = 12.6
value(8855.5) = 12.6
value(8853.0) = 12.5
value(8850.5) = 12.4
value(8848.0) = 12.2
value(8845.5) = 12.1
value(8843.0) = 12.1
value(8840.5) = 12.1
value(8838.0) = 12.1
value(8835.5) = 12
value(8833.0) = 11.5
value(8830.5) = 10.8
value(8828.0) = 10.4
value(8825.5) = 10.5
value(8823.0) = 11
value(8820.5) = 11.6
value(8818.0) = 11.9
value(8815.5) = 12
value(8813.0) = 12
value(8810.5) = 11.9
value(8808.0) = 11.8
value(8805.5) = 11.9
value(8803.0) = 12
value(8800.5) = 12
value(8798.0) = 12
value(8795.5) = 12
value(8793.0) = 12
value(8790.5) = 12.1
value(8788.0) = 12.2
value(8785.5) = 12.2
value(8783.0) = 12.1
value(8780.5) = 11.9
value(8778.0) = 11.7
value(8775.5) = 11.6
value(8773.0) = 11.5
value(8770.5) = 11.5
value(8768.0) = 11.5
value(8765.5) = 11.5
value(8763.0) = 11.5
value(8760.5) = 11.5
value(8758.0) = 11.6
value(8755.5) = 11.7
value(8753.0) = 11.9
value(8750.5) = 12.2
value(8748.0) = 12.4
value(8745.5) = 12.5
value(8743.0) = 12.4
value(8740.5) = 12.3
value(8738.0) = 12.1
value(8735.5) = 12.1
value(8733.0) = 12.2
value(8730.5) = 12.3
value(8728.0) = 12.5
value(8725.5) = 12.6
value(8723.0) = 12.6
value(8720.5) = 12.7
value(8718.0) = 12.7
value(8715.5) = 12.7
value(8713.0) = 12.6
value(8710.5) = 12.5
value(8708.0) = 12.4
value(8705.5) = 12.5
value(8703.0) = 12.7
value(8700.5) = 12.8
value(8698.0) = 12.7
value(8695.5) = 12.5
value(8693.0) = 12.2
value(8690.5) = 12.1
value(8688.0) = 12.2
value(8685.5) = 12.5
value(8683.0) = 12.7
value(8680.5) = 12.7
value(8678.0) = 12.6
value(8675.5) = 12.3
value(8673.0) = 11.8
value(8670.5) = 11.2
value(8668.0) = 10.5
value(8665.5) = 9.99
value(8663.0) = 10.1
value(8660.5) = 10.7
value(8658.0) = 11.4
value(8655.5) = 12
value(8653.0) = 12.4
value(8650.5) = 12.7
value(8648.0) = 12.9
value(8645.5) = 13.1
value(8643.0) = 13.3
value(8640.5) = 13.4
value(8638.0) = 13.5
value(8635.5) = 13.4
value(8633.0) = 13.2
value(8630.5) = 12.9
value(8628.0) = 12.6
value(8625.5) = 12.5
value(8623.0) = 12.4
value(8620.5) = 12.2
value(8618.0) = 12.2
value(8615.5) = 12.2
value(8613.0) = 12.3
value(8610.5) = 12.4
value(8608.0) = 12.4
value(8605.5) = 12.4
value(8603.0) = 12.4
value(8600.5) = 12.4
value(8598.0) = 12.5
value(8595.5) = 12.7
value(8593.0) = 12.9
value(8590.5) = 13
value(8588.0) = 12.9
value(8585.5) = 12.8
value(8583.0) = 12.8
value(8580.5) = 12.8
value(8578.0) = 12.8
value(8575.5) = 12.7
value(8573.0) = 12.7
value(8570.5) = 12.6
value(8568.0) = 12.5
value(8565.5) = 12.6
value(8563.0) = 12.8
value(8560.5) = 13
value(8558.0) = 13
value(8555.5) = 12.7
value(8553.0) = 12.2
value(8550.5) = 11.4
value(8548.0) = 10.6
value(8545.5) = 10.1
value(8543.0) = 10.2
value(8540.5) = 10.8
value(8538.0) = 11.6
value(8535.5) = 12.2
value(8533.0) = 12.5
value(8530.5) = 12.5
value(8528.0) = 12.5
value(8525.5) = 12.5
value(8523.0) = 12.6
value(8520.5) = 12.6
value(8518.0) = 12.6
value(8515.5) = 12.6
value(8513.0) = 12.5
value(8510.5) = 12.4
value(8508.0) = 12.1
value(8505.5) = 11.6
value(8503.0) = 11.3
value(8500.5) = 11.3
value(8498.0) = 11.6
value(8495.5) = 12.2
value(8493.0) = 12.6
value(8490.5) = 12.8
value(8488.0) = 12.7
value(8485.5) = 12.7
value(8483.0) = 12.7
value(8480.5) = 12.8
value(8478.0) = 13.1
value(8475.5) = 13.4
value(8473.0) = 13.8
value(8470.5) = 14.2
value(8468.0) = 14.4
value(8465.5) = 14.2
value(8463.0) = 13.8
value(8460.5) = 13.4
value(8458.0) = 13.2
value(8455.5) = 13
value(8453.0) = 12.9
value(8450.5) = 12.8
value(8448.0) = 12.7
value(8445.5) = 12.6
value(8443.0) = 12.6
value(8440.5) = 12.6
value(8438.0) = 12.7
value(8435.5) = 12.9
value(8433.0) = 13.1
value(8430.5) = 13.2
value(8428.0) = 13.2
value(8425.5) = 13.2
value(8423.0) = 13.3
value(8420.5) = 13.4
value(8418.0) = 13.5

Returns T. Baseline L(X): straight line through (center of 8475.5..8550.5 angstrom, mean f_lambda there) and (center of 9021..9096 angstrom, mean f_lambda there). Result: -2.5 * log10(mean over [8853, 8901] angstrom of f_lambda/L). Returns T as 0.01 mag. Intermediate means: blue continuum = 12.1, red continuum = 12.2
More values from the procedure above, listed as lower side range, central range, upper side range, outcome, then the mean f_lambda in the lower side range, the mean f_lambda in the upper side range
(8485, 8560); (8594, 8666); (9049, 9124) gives -0.030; 12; 12.1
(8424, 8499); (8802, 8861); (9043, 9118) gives 0.060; 13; 12.2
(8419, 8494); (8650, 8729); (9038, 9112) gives 0.056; 13.1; 12.2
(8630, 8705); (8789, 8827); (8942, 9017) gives 0.042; 12.3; 12.2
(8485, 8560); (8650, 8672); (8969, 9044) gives 0.078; 12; 11.9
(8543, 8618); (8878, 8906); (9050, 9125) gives 0.034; 12.4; 12.1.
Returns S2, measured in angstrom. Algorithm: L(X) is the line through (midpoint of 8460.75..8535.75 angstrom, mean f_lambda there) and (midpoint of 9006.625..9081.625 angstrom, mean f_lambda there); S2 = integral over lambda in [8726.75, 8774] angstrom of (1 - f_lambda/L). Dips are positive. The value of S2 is 1.8 angstrom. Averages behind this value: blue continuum 12.7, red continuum 12.1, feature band 12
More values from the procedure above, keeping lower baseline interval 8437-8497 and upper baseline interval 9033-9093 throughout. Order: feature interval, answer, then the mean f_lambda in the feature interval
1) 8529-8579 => 3.41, 12.1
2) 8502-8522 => 1.21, 12.2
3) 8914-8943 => 0.66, 12.2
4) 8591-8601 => 0.18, 12.7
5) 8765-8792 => 1.80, 11.8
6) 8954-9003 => 0.51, 12.3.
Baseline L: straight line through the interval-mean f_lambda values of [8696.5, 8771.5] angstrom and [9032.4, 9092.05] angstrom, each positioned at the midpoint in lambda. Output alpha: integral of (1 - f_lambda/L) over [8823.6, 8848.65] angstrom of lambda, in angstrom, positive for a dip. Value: 1.4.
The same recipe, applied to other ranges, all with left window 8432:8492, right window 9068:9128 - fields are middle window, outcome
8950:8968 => -0.5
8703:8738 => 0.5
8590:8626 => 1.2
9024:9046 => 0.4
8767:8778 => 0.9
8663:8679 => 1.9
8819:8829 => 1.3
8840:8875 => 0.6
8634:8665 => 1.1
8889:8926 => 1.1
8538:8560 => 2.6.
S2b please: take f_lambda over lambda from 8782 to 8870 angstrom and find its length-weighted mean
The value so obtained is 11.9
